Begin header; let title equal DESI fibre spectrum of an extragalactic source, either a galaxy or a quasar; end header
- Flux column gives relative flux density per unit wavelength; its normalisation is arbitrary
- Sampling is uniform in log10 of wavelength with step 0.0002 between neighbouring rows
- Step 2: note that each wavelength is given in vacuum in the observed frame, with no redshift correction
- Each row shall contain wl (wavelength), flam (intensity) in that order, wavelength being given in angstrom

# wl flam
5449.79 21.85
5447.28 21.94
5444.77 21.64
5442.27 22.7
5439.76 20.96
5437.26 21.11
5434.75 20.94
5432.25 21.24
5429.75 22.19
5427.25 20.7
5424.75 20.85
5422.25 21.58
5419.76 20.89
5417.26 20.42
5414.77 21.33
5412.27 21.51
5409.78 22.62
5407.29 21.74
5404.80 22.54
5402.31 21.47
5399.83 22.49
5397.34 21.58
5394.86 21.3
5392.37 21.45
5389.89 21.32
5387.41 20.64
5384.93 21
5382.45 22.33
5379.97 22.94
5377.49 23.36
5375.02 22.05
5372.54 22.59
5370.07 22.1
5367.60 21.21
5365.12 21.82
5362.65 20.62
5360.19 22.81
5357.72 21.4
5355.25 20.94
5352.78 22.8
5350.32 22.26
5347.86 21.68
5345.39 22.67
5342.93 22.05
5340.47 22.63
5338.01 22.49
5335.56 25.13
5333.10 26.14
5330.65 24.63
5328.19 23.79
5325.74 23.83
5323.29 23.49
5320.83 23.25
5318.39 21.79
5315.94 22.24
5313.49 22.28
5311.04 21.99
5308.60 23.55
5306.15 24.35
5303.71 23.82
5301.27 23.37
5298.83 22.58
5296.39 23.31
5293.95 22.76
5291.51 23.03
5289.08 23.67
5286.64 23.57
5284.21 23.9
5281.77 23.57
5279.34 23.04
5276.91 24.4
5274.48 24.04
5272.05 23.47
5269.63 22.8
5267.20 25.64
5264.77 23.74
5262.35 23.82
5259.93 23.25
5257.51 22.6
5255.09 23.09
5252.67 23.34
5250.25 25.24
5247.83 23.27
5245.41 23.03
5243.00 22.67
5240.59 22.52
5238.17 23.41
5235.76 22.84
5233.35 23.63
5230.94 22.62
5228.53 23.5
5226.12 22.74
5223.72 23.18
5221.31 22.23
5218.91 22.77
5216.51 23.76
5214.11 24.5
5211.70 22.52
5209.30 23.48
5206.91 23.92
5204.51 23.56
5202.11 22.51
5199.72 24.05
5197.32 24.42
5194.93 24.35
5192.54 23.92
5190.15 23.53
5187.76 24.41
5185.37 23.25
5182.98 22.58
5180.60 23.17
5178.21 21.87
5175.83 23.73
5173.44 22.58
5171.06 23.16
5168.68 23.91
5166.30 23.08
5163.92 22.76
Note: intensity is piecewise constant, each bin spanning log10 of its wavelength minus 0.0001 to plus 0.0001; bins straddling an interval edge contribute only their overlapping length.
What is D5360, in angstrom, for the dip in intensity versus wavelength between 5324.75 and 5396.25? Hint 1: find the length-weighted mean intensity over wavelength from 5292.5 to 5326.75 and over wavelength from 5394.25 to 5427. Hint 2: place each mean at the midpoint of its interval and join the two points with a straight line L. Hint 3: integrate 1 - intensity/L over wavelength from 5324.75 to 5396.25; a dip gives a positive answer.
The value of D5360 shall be -0.4 angstrom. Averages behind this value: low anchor 23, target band 22.4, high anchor 21.5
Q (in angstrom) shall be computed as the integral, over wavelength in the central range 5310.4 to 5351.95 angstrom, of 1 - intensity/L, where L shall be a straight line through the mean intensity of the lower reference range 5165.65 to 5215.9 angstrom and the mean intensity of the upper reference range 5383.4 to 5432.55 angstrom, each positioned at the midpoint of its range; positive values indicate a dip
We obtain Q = -1.7 angstrom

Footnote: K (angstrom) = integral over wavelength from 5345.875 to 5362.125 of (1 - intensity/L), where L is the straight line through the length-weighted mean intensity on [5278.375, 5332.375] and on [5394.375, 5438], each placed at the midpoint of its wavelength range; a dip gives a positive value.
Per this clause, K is 0.4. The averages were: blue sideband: 23.3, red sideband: 21.5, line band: 22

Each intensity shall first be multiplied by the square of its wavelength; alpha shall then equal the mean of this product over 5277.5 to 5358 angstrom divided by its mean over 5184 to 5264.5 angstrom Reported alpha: 1.02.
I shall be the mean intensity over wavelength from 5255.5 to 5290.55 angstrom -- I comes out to 23.7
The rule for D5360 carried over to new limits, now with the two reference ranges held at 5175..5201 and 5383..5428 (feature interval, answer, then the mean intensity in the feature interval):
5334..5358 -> -0.5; 22.5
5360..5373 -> 0.0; 21.7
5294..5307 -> -0.5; 23.4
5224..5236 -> 0.0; 23.1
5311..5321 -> 0.0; 22.3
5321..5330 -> -0.6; 23.7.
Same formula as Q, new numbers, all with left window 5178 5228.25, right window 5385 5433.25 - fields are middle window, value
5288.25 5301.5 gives -0.3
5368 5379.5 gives -0.4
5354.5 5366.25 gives 0.2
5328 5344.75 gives -1.3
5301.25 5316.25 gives -0.5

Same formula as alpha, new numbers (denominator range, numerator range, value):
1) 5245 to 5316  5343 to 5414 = 0.97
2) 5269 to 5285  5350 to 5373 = 0.95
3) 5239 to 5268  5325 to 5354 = 1.03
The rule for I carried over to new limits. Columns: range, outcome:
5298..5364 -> 22.9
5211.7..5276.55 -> 23.4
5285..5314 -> 23.2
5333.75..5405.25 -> 22.1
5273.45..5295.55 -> 23.5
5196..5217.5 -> 23.6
